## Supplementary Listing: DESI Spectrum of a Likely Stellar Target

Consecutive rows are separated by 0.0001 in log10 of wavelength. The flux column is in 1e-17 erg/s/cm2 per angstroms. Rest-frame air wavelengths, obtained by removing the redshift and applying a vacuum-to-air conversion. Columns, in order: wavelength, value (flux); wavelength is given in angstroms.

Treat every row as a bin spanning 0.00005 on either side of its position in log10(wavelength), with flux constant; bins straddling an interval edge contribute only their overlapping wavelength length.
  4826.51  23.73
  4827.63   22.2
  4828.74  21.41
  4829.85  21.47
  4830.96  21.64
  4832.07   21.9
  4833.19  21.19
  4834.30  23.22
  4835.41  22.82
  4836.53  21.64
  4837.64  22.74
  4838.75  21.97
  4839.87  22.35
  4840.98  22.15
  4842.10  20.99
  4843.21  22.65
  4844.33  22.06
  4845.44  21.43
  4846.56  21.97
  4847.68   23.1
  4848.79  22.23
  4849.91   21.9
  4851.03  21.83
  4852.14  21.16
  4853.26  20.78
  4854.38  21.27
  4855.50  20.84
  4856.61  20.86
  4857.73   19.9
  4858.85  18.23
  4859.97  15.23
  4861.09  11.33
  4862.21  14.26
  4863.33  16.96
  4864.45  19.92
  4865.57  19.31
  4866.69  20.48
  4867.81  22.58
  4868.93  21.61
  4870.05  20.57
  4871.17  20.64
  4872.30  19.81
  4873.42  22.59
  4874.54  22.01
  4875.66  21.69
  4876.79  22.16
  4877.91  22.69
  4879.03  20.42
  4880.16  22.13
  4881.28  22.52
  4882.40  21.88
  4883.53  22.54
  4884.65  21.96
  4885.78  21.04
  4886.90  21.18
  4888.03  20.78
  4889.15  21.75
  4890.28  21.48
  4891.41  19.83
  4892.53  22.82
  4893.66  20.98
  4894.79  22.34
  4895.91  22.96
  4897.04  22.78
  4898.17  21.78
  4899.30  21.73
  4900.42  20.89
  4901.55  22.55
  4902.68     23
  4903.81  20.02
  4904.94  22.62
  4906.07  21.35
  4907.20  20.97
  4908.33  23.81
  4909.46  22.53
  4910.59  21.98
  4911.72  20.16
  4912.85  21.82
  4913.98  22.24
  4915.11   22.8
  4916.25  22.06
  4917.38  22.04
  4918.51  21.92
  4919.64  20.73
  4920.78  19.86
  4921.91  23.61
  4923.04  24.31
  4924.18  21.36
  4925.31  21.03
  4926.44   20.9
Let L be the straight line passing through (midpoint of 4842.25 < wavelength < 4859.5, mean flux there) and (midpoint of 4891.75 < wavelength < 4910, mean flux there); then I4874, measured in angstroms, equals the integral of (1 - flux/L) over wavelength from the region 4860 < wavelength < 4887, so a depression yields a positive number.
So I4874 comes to 1.6 angstroms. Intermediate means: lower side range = 21.3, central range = 20.4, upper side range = 22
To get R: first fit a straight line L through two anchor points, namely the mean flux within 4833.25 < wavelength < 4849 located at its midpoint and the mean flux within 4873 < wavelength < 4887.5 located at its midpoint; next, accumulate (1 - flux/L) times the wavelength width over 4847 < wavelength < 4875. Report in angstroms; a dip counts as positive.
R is 2.6 angstroms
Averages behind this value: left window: 22.2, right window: 21.9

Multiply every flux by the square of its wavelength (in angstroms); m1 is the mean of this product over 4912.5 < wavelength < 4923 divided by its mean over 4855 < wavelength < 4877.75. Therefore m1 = 1.1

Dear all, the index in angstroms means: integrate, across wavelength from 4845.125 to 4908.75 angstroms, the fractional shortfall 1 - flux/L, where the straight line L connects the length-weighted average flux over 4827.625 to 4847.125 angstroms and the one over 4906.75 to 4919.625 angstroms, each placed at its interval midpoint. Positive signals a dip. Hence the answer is 2.9 angstroms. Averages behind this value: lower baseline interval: 22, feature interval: 21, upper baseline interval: 22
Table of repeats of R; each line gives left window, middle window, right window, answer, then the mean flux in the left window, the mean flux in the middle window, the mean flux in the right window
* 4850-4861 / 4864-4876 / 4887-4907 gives -0.35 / 19.7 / 21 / 21.7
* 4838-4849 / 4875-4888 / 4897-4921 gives 0.08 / 22.1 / 21.8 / 21.8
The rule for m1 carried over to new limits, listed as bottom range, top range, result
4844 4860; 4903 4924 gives 1.07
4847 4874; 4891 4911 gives 1.12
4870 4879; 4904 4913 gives 1.03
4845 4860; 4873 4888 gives 1.06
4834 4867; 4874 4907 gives 1.08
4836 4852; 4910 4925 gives 1.02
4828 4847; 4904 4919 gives 1.03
